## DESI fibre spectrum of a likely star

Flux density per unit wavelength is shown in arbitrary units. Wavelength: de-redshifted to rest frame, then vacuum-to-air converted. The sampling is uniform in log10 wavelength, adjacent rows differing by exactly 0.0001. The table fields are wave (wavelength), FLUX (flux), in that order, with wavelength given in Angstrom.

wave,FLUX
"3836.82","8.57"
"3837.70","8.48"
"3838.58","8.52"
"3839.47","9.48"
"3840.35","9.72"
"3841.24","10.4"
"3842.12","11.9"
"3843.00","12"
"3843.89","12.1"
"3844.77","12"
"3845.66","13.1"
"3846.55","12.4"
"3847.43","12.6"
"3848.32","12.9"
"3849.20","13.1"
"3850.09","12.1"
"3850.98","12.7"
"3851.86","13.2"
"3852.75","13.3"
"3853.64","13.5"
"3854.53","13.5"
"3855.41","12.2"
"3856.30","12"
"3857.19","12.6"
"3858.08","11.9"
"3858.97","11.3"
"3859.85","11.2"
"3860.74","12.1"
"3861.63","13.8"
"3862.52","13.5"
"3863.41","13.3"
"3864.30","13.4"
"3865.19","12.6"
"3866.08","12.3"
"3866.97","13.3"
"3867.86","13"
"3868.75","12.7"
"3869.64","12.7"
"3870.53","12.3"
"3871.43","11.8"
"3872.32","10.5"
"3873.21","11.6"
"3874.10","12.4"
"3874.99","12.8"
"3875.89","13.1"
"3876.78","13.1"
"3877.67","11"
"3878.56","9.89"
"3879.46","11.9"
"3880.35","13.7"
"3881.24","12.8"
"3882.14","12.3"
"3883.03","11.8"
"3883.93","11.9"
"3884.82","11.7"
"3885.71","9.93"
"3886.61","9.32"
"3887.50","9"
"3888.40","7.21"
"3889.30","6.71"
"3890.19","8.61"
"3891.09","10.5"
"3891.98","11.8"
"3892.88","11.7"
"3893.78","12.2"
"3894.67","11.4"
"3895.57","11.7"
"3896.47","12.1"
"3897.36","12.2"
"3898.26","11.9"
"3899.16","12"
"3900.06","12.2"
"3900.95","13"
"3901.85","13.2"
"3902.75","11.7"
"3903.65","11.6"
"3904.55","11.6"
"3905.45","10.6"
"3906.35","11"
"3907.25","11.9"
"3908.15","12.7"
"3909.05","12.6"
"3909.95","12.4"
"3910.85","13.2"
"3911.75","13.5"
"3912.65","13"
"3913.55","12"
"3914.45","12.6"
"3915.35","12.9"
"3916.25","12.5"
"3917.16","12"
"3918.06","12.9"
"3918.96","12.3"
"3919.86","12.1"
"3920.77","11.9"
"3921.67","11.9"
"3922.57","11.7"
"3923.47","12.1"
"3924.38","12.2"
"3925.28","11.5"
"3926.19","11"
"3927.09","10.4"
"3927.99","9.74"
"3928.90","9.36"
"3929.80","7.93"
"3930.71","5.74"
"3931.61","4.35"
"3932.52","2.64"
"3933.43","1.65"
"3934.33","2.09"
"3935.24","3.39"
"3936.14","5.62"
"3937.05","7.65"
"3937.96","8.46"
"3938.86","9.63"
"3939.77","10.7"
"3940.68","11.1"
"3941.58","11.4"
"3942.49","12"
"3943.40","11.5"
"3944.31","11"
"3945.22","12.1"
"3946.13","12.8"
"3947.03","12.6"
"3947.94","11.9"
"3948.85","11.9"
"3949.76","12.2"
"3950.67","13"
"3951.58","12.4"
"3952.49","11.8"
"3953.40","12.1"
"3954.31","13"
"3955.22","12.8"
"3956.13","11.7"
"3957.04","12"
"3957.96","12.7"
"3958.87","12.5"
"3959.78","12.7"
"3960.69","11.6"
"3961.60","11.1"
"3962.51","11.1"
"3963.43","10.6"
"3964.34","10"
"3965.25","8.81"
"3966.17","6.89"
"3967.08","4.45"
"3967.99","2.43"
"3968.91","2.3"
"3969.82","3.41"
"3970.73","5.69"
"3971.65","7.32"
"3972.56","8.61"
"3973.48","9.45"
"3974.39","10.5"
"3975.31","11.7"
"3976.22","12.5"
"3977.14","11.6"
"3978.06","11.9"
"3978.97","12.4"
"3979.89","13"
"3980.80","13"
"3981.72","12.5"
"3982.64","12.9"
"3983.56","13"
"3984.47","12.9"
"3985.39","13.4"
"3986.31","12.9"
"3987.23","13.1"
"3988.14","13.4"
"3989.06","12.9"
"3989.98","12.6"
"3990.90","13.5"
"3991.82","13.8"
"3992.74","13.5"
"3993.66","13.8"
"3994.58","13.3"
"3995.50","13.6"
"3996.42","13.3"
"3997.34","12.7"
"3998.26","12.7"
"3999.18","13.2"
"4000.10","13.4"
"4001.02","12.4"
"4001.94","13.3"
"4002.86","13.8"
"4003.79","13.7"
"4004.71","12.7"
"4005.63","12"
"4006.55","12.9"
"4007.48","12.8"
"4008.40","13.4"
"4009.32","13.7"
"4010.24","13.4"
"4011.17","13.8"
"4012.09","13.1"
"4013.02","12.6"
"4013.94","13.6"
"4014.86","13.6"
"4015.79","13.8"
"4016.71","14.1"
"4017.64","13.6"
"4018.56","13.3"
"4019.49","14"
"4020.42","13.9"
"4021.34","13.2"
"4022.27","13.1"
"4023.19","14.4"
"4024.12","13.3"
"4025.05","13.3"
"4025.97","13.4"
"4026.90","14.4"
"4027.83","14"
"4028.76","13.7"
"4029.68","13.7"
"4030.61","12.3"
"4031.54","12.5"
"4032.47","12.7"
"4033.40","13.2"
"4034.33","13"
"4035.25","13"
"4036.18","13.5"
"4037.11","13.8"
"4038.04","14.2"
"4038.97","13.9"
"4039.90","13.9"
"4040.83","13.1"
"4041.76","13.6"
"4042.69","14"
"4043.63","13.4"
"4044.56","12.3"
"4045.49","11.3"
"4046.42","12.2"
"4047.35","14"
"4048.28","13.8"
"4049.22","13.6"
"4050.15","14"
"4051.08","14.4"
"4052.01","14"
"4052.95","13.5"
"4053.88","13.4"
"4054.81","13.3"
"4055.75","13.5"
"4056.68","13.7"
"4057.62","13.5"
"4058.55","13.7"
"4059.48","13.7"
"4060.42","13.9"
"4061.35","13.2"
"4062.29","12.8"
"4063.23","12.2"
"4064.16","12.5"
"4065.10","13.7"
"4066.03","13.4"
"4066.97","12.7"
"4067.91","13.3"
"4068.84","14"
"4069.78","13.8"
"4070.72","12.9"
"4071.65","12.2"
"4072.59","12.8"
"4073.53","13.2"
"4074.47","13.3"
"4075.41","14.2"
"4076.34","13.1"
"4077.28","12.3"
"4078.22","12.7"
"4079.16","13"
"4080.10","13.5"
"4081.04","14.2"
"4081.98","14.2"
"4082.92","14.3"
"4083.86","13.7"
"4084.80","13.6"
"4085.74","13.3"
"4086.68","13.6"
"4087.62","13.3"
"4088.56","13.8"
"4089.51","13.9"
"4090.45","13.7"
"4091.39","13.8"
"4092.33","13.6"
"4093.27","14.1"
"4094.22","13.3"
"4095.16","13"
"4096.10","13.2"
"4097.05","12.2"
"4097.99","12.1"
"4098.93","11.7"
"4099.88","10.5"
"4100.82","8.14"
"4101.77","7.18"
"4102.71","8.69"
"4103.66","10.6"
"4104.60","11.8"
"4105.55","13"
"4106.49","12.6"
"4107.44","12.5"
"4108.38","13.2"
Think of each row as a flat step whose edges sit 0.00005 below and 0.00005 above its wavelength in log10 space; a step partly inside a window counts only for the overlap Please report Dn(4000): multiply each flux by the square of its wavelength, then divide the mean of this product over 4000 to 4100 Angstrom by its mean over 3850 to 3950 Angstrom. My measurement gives 1.28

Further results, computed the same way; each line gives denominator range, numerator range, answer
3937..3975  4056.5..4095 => 1.39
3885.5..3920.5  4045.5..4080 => 1.24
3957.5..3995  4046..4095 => 1.30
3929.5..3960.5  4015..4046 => 1.41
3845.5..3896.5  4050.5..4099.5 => 1.24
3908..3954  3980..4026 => 1.31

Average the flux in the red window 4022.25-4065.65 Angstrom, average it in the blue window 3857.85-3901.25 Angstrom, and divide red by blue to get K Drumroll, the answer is 1.14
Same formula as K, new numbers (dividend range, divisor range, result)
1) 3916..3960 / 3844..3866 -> 0.82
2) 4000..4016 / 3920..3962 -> 1.29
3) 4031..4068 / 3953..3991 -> 1.24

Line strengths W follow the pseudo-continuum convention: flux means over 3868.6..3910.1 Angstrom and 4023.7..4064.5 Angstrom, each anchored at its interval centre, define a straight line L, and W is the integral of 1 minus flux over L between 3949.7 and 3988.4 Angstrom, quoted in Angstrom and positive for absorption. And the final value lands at 5.4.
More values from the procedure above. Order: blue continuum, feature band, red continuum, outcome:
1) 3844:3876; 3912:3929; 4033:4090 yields 1.3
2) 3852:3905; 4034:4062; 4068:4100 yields -1.0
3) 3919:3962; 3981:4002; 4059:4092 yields -3.0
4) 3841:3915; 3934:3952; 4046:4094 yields 3.3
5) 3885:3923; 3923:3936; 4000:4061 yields 5.0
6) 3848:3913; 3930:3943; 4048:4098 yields 5.7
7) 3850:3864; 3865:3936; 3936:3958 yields 6.3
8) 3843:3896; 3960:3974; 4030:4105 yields 5.4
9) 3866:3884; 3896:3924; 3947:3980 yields -1.9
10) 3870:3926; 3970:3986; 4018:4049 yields 1.9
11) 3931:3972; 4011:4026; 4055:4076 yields -2.4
